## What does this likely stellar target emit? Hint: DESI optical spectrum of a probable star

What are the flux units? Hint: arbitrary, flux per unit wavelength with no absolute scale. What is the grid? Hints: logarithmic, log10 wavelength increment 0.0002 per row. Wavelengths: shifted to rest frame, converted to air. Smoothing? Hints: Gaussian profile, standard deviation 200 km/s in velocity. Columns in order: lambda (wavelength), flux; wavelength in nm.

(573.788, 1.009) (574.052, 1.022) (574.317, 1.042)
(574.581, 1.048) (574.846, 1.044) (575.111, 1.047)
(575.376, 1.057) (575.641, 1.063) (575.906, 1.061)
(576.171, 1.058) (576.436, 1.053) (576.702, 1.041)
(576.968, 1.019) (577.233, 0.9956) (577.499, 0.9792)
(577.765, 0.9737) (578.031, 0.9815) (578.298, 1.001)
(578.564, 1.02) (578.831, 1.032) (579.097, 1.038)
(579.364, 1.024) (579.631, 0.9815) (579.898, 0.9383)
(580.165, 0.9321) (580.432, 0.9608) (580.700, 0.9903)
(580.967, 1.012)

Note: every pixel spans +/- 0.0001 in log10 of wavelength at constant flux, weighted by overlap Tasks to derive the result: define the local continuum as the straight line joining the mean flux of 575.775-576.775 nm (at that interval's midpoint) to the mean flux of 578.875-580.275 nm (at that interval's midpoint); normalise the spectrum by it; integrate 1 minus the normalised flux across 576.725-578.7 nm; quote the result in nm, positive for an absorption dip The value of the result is 0.05 nm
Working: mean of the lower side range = 1.05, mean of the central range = 0.998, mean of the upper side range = 0.987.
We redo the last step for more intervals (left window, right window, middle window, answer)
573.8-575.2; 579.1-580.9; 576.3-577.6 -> -0.01 nm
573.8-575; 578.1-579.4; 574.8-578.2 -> 0.00 nm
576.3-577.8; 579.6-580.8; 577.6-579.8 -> -0.05 nm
